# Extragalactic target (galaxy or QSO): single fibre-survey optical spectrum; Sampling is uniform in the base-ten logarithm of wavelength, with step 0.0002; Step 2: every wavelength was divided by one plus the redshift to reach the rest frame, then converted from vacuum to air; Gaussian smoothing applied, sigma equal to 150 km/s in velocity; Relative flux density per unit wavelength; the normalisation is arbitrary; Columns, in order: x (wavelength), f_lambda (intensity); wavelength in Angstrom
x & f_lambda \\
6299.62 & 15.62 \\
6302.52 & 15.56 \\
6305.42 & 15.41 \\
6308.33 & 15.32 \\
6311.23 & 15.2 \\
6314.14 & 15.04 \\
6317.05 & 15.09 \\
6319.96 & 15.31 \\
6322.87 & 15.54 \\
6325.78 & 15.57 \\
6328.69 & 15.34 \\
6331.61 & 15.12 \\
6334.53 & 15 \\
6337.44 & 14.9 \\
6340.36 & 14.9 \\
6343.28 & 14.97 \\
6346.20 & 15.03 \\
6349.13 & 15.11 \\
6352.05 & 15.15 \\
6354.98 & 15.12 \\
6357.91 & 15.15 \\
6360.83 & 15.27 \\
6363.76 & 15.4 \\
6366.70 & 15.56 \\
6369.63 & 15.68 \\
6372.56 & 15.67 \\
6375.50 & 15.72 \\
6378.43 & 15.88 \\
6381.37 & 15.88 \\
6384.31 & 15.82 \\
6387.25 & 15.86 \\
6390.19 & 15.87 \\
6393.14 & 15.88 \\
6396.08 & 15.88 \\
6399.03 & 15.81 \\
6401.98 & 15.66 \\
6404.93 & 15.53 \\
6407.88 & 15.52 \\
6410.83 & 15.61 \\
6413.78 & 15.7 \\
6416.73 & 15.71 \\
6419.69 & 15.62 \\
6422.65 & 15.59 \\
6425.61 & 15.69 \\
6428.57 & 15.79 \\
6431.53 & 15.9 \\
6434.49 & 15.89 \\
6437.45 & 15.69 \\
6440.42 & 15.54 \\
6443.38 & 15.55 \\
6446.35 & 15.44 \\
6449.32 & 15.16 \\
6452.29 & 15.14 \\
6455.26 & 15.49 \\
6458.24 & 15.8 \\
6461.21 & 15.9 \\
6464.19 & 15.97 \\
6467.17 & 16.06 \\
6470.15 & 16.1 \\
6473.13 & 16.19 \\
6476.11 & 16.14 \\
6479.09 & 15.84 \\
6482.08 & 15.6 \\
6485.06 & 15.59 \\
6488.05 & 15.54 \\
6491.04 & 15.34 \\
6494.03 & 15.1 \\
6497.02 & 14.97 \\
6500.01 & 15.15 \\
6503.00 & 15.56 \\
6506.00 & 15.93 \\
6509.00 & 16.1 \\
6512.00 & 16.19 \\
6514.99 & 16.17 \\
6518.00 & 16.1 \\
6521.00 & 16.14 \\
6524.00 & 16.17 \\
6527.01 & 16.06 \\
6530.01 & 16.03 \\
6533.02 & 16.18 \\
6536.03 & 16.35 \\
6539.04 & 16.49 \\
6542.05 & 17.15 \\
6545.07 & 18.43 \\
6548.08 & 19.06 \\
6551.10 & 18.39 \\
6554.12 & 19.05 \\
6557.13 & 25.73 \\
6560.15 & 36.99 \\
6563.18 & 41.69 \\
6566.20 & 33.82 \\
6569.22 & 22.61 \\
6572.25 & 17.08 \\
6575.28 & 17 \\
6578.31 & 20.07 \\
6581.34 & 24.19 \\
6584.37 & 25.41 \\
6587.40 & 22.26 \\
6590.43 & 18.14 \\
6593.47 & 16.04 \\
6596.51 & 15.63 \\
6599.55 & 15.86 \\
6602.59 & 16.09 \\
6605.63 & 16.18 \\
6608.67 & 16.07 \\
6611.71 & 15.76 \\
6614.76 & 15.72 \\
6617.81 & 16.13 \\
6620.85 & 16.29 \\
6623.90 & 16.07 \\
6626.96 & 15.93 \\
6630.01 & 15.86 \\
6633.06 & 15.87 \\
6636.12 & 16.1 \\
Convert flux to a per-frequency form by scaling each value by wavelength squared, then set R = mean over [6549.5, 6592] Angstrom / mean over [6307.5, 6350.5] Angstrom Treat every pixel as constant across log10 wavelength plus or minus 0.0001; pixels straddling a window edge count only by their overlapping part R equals 1.74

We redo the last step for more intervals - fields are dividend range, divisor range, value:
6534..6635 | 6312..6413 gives 1.37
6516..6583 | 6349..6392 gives 1.42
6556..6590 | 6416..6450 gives 1.72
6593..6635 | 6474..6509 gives 1.06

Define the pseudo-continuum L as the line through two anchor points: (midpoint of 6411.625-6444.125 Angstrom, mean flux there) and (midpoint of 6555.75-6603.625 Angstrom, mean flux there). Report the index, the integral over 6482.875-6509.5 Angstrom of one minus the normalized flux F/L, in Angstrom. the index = 5.0 Angstrom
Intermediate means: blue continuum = 15.7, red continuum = 23.1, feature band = 15.5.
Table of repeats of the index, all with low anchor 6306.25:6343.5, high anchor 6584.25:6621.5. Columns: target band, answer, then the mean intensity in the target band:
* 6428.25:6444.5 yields 0.2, 15.7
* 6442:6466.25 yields 0.8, 15.6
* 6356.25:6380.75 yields -0.1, 15.6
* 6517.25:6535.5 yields 0.5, 16.1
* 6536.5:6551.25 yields -1.0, 17.7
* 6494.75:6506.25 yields 0.7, 15.3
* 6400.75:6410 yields 0.1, 15.6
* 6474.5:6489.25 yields 0.5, 15.8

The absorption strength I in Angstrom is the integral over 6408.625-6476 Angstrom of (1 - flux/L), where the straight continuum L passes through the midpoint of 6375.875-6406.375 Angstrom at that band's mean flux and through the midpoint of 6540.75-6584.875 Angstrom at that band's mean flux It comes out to 9.0 Angstrom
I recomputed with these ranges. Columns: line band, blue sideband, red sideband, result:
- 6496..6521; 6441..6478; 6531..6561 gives 3.2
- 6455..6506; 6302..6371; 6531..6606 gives 8.6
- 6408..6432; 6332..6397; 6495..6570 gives 1.6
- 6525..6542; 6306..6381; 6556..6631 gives 2.6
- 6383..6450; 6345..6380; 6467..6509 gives -0.8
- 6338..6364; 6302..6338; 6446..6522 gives 0.4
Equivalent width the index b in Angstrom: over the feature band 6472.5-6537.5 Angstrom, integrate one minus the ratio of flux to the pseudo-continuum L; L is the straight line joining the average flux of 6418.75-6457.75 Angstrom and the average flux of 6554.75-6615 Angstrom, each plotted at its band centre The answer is 8.88 Angstrom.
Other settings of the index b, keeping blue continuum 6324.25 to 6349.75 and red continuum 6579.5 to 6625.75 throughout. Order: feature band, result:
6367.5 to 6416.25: -0.3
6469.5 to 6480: 0.2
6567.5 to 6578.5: -1.2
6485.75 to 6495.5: 0.7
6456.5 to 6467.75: 0.3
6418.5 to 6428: 0.2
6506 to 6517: 0.5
